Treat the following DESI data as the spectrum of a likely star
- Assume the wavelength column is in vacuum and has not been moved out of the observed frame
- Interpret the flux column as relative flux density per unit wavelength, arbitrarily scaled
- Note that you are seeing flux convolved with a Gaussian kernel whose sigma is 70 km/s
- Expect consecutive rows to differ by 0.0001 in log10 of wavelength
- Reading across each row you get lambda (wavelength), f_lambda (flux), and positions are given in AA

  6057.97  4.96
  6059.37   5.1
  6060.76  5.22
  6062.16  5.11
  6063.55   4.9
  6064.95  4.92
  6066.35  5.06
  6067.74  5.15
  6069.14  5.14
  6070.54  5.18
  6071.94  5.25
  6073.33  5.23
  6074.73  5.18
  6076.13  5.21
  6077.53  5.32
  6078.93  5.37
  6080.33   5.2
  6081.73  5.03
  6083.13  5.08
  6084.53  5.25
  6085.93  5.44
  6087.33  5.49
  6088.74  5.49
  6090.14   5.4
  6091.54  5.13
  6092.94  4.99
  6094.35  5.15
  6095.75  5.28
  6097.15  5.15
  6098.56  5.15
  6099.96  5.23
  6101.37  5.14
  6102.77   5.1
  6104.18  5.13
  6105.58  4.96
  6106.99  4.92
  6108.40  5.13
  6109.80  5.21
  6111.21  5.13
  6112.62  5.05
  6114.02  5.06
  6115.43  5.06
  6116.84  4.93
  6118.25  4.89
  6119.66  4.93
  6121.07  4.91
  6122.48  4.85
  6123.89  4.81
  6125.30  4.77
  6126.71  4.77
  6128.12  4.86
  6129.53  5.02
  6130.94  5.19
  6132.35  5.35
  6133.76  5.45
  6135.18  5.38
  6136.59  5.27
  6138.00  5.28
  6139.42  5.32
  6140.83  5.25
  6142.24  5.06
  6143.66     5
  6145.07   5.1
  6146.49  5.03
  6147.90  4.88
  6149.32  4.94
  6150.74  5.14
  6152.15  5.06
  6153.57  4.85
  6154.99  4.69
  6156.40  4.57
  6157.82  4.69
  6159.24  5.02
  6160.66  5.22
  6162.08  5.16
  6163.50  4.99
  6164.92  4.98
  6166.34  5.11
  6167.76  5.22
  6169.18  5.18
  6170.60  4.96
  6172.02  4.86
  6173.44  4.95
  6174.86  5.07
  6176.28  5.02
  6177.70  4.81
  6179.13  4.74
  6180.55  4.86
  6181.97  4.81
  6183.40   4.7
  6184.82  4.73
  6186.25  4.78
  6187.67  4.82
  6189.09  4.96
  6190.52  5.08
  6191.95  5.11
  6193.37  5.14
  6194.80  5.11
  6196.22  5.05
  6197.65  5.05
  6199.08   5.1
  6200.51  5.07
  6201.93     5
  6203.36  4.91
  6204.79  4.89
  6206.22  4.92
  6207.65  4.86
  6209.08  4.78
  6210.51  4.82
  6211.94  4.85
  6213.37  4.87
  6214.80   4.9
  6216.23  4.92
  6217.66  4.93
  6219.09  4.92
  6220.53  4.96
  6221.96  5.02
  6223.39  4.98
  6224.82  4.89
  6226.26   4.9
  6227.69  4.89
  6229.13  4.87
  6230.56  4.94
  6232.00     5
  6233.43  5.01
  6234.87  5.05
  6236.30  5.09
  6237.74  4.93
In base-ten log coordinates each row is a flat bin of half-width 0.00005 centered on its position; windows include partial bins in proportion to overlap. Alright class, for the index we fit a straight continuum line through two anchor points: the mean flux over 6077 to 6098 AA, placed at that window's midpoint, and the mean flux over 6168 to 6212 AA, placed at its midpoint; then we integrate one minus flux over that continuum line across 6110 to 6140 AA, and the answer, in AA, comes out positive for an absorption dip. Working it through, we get 0.4 AA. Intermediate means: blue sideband 5.25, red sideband 4.94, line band 5.06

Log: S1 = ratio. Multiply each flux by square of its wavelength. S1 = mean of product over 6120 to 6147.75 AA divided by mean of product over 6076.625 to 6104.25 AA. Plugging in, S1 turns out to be 0.99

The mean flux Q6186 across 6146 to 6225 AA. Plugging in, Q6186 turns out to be 4.95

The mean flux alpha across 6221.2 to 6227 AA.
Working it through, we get 4.95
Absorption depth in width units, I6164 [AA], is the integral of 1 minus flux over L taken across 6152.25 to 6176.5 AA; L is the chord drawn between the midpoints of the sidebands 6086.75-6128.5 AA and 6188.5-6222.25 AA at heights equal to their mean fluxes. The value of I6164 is 0.17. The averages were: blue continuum 5.07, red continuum 4.97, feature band 4.97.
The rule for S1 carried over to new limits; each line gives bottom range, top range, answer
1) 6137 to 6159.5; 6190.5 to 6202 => 1.03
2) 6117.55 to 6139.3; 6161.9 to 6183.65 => 1.00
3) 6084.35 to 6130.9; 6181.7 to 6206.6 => 1.00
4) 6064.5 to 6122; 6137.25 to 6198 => 0.99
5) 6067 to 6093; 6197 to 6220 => 0.98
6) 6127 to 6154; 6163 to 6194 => 0.98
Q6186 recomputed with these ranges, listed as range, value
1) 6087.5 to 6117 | 5.14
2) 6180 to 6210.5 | 4.94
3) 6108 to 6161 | 5.03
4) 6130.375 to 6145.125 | 5.25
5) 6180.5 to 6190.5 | 4.82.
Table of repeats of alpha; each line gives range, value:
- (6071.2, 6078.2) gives 5.24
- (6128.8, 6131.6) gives 5.11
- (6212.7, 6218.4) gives 4.91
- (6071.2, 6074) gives 5.25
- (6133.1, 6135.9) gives 5.4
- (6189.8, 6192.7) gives 5.09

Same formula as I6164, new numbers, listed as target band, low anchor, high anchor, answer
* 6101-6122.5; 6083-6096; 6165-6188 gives 0.7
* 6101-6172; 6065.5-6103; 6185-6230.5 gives 0.9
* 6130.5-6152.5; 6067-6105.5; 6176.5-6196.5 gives -0.5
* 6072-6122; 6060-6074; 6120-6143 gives -0.4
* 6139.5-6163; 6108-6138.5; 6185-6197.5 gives 0.2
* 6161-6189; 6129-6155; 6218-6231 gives 0.6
